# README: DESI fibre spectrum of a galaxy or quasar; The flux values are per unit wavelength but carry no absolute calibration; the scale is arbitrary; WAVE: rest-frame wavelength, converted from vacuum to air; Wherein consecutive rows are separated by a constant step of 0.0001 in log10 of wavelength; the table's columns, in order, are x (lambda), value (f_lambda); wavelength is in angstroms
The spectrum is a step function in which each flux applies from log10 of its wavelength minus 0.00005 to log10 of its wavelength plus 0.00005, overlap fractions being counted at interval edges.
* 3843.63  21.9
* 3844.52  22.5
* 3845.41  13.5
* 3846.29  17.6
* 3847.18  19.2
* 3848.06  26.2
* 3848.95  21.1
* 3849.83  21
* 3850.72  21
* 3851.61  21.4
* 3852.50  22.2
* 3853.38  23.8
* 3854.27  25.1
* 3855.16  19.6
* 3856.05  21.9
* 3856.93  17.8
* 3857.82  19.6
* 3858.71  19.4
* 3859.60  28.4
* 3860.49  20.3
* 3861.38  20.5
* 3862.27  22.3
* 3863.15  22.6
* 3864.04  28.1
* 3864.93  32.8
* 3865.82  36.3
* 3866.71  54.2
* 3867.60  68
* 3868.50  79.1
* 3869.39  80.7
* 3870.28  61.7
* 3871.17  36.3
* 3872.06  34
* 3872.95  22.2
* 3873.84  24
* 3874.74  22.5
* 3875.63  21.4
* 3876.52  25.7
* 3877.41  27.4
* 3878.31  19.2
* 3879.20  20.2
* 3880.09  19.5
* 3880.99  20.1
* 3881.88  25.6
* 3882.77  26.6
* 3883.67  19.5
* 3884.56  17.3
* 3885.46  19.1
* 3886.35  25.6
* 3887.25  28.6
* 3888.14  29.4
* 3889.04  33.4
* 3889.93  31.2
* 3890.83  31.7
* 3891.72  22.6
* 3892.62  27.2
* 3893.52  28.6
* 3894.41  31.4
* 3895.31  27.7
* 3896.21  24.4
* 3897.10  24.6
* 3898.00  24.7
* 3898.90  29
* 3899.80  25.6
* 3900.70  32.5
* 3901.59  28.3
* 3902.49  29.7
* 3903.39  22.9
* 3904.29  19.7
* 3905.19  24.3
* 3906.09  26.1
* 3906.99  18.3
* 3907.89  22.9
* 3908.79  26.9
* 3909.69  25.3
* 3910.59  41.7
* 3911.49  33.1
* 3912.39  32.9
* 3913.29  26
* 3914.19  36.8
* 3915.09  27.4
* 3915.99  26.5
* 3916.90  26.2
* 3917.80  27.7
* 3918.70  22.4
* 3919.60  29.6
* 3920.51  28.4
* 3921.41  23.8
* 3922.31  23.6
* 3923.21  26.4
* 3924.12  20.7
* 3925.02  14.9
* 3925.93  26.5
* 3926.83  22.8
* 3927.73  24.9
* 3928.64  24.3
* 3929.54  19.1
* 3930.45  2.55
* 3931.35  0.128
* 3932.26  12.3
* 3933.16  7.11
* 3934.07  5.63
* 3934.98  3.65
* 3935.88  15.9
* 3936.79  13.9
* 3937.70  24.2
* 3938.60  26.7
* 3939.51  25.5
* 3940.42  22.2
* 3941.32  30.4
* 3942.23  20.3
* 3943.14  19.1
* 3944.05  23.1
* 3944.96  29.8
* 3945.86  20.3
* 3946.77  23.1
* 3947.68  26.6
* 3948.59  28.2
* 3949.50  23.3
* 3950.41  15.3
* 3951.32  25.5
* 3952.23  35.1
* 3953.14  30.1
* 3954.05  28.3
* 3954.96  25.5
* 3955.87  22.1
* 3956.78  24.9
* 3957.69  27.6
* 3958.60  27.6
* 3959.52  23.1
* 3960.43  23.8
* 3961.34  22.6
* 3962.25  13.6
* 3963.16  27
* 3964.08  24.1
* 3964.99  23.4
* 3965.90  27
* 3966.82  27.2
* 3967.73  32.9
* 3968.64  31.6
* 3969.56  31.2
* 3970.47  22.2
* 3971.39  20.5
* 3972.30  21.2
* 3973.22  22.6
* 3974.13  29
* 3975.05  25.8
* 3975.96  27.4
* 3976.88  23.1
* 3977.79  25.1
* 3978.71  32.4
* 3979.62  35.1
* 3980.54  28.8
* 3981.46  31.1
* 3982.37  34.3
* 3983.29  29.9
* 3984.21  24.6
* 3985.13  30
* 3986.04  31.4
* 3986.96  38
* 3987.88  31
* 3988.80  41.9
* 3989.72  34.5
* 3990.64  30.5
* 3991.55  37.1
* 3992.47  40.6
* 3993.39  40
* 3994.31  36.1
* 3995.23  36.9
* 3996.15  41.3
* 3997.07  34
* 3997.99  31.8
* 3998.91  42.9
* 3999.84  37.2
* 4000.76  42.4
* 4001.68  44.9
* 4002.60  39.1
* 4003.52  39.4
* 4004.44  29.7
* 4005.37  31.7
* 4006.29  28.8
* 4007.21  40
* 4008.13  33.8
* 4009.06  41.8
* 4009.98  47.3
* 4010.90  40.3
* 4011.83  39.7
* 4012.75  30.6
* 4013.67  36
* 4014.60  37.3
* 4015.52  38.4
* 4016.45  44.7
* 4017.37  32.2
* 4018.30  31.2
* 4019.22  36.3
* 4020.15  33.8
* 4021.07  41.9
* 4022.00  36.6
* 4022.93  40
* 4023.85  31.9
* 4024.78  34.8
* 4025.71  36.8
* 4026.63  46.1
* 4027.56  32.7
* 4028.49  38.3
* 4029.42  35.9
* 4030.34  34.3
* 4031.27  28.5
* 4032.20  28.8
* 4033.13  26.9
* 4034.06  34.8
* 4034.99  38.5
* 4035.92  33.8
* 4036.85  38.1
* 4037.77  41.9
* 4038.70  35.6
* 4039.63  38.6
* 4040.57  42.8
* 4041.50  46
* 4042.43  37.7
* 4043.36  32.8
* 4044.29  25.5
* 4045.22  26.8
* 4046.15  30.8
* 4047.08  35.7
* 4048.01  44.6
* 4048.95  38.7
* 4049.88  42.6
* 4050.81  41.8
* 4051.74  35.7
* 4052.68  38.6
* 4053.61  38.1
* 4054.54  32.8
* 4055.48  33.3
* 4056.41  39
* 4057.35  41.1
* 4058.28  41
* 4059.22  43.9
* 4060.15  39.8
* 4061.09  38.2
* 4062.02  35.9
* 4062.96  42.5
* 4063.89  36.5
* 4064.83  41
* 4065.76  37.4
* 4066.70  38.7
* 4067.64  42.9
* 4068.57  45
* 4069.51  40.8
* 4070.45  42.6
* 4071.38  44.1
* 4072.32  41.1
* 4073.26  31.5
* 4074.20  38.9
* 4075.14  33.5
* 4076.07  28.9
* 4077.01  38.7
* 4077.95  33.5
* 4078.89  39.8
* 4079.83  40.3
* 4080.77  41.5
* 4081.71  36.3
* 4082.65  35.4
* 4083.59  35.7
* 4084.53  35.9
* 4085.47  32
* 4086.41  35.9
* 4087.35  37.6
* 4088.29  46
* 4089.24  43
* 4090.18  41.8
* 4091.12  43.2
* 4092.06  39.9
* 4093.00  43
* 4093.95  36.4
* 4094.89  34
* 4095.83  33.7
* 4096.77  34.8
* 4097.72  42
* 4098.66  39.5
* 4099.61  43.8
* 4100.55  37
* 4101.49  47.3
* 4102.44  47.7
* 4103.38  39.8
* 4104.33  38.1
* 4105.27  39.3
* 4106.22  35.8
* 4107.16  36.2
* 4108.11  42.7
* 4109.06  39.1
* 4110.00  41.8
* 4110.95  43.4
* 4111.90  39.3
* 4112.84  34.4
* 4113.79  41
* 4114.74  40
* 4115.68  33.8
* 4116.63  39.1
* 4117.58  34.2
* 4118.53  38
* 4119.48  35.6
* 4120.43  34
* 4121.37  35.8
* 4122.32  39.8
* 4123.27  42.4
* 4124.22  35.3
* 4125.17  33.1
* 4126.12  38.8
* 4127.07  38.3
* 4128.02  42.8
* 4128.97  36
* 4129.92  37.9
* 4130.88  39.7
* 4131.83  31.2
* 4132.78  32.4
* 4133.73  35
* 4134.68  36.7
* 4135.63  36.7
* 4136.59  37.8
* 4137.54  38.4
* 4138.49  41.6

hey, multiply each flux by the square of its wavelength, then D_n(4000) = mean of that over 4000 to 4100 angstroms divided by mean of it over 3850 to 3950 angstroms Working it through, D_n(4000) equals 1.57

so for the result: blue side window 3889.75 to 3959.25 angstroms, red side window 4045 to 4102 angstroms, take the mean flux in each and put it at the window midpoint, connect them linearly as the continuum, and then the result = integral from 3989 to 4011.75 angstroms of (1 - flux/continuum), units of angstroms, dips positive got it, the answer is -4.5 angstroms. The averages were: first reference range 24.1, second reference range 38.6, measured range 37.7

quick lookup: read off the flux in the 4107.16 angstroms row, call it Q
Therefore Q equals 36.2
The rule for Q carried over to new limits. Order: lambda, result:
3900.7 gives 32.5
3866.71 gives 54.2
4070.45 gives 42.6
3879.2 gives 20.2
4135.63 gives 36.7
